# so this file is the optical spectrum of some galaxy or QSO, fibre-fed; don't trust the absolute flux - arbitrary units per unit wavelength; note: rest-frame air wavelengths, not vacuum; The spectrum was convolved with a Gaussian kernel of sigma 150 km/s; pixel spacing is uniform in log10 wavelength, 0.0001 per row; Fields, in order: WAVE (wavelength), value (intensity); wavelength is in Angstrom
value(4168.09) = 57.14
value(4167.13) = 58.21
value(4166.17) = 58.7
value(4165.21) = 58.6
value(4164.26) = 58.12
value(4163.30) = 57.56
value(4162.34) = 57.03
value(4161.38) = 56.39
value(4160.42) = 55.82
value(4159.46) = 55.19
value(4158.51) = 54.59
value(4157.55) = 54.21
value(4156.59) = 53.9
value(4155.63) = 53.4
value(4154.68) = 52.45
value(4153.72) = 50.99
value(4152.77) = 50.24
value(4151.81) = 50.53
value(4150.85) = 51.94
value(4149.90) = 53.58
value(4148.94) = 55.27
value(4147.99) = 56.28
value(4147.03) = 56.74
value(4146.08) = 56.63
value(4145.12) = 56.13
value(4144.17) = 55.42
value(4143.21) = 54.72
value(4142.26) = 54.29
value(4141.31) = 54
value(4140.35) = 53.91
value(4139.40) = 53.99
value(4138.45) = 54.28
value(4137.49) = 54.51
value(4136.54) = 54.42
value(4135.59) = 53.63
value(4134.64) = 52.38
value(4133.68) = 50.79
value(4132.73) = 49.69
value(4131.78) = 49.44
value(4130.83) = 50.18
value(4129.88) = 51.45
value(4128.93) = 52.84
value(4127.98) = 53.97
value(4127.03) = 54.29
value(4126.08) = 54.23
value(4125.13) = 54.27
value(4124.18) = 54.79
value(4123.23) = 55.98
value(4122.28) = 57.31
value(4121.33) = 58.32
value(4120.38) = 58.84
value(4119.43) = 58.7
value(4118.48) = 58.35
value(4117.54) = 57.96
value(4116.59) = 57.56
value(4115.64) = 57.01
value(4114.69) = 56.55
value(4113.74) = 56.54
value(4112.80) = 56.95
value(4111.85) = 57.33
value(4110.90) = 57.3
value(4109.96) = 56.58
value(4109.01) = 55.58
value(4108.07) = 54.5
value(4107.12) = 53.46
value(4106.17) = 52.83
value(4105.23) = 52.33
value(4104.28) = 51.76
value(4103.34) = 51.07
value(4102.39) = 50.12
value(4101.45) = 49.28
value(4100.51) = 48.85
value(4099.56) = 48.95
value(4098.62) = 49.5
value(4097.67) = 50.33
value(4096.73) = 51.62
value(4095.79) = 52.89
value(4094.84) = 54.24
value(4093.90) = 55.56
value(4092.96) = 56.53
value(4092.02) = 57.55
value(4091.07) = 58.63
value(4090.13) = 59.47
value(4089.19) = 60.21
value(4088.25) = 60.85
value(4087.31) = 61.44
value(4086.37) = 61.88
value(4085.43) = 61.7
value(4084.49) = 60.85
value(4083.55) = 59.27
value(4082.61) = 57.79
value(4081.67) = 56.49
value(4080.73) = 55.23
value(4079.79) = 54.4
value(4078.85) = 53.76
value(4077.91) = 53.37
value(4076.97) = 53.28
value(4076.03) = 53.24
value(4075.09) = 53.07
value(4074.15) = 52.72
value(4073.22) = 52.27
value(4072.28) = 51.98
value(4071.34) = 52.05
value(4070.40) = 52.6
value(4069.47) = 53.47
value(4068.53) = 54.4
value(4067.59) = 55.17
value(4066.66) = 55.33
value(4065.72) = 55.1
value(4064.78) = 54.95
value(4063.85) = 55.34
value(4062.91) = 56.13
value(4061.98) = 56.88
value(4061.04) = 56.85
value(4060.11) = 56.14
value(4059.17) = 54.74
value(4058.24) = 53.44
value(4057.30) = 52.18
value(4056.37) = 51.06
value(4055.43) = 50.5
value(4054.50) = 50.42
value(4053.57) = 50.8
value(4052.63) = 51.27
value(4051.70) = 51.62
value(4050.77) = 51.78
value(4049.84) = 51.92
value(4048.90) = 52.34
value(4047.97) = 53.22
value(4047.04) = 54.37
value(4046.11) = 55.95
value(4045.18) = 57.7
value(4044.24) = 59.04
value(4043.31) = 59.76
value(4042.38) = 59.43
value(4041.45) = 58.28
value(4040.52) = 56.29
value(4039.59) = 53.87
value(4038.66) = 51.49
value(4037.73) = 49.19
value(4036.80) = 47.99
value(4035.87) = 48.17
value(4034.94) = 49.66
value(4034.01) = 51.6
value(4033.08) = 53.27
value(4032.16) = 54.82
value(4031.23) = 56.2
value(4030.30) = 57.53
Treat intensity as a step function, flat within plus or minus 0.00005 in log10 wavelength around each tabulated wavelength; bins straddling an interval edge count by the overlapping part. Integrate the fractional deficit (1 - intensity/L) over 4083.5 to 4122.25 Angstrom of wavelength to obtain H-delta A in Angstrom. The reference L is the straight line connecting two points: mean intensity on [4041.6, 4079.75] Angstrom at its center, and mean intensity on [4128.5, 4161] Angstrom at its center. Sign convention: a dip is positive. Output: -1.5 Angstrom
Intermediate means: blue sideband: 54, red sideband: 53.5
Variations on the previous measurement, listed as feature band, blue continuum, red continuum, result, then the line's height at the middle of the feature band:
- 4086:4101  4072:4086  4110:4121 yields 0.20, 56.2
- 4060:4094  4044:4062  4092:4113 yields -1.81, 53.3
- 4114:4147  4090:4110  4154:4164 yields -0.43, 54.1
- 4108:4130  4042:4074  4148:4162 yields -1.00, 53.8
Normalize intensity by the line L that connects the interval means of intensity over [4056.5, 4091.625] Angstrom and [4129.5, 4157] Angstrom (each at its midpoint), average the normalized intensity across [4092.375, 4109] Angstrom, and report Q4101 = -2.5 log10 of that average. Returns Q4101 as 0.05 mag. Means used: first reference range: 55.8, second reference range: 53.3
